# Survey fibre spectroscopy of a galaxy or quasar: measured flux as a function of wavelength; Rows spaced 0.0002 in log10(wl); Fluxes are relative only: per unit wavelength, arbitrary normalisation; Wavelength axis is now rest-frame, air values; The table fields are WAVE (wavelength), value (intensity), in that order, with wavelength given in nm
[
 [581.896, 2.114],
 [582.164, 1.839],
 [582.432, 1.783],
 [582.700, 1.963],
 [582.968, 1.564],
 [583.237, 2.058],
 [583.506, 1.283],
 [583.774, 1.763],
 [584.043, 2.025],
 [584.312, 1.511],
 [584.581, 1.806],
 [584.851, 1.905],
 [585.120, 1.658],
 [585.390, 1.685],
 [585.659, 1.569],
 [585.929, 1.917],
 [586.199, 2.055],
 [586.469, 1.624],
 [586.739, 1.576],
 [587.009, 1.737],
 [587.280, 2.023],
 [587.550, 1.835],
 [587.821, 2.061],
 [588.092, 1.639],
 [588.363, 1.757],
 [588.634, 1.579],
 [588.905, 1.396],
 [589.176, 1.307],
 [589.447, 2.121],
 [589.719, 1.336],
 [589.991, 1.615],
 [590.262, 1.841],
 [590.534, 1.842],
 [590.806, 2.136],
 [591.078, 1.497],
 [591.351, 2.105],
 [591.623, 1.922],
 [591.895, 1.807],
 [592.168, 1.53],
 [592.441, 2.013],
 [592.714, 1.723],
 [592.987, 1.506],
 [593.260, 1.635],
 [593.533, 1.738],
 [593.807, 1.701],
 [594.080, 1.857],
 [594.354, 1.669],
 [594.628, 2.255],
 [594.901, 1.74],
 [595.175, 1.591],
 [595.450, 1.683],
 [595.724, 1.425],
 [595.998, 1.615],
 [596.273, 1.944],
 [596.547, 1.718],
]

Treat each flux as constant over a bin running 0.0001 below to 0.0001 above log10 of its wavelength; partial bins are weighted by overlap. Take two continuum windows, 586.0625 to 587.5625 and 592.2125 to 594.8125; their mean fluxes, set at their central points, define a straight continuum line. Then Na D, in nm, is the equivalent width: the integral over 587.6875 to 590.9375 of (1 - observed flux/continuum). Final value 0.14 nm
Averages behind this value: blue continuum 1.81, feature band 1.72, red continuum 1.78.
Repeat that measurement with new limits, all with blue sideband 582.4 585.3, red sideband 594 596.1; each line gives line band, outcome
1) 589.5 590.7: 0.026 nm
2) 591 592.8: -0.079 nm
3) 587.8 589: 0.057 nm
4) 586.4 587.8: -0.035 nm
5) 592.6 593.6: 0.052 nm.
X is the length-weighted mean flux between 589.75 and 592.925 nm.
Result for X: 1.8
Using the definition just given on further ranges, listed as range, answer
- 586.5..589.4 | 1.7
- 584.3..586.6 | 1.76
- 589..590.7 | 1.68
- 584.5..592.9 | 1.76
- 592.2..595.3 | 1.76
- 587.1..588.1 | 1.91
